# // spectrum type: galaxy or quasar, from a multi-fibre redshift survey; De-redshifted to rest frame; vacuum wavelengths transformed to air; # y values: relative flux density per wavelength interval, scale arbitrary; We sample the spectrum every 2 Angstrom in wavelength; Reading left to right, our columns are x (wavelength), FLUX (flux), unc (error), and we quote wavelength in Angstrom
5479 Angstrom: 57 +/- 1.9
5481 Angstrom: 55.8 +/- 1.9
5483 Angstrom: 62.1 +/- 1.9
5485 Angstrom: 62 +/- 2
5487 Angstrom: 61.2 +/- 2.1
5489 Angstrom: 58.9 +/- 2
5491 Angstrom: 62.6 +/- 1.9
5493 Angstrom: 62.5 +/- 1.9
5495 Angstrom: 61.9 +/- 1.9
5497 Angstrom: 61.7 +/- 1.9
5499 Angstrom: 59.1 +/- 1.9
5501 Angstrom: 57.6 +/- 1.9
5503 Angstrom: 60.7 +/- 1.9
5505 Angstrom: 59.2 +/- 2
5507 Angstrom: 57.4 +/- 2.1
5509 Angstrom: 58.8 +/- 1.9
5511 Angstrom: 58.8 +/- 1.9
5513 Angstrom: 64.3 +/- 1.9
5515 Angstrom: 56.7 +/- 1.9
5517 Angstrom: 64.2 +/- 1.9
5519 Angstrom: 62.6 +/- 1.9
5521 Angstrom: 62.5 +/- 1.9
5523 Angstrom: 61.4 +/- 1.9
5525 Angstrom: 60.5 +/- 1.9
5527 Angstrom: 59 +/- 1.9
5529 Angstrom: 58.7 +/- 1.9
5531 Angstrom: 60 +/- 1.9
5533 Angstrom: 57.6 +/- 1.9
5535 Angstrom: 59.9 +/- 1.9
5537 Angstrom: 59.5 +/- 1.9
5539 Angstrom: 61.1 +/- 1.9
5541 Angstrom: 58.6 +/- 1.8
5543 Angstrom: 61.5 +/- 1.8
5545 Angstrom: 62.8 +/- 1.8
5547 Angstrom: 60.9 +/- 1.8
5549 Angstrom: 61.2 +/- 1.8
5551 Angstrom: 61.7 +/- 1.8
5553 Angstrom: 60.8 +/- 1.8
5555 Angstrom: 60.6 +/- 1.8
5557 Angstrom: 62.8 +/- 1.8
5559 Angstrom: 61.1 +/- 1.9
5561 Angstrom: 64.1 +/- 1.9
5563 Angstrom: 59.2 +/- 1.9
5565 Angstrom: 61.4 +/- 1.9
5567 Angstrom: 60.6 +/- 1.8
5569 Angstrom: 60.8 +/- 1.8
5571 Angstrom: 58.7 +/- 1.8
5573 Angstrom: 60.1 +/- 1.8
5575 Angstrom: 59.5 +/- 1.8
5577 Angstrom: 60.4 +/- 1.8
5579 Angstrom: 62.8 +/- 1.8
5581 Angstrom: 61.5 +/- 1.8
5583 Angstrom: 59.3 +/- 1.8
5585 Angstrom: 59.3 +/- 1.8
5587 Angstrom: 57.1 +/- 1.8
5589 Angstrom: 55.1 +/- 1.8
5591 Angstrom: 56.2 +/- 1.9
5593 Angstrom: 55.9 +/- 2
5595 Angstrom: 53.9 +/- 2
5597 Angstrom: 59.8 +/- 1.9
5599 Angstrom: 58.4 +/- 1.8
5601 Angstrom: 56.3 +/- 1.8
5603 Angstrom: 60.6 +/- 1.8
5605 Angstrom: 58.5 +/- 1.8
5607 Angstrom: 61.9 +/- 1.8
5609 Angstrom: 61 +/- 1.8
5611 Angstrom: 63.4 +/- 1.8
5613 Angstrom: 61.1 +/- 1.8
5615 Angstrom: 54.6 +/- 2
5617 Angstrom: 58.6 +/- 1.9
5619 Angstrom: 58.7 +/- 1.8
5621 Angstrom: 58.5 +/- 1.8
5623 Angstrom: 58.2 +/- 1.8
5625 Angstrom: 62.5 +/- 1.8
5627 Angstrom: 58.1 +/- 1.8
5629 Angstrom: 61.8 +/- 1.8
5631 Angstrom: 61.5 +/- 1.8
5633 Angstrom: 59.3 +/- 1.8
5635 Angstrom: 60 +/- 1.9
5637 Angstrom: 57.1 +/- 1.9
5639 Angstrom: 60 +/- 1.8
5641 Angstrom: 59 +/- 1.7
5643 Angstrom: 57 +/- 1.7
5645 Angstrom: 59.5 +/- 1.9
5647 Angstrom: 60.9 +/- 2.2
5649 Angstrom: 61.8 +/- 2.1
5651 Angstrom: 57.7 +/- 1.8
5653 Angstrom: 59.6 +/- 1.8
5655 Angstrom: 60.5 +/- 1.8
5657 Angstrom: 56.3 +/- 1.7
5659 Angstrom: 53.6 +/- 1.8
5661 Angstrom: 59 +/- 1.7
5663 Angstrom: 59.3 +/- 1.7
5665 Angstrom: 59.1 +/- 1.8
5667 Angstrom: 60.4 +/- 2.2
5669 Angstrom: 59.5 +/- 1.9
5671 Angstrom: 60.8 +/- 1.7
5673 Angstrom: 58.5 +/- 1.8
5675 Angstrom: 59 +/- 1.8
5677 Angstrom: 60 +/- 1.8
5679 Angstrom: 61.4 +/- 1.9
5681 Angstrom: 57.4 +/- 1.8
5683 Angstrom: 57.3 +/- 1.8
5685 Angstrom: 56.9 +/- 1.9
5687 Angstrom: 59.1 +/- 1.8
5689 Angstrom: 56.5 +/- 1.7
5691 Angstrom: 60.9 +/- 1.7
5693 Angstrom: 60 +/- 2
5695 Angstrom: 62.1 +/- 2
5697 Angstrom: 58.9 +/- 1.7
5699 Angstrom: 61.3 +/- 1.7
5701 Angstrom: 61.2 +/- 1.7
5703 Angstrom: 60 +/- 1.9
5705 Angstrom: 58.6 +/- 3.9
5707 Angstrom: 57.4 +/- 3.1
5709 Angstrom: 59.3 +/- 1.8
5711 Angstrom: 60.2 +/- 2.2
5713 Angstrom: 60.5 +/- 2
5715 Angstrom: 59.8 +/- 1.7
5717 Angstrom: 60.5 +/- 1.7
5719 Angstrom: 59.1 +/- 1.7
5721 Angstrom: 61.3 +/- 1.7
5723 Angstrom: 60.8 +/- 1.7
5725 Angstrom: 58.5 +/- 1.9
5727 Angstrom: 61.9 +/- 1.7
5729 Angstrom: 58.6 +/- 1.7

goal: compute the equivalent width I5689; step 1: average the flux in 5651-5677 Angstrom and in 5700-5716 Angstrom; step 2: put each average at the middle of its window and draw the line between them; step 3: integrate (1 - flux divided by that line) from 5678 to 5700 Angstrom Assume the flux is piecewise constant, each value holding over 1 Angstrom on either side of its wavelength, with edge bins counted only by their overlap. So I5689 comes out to 0.01 Angstrom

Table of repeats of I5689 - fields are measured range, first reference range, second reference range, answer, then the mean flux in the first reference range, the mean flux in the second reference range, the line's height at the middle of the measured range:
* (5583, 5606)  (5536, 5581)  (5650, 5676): 1.0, 60.9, 58.7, 60.2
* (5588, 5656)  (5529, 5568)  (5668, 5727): 1.3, 60.8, 59.6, 60.2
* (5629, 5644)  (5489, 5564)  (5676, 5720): 0.1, 60.6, 59.5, 59.9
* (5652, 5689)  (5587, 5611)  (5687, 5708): 0.3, 58.2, 59.7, 59.2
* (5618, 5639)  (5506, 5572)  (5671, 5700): 0.1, 60.6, 59.3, 59.8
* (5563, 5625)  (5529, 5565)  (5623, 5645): 1.0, 60.7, 59.6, 60.1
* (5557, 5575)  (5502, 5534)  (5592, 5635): -0.3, 60.2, 59.2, 59.7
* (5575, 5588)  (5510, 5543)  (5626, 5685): 0.0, 60.4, 59.1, 59.8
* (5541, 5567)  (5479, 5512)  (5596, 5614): -0.6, 59.9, 60.1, 60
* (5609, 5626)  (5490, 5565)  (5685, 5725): 0.2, 60.6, 59.8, 60.2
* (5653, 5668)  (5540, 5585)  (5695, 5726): 0.5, 60.9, 59.9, 60.2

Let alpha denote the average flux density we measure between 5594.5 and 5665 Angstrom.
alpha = 59.1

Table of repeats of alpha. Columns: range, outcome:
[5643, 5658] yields 59.3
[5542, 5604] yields 59.8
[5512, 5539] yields 60.6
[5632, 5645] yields 58.8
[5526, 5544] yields 59.5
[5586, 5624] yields 58.3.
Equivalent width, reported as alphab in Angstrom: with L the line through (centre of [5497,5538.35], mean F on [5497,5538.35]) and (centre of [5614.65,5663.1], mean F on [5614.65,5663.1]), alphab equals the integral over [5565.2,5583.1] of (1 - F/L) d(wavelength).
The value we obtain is -0.3 Angstrom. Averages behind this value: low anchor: 60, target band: 60.5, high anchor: 59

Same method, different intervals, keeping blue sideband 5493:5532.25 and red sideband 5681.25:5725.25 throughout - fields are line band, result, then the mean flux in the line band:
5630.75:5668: 0.5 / 59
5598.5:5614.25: 0.0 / 60.1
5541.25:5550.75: -0.2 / 61.4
